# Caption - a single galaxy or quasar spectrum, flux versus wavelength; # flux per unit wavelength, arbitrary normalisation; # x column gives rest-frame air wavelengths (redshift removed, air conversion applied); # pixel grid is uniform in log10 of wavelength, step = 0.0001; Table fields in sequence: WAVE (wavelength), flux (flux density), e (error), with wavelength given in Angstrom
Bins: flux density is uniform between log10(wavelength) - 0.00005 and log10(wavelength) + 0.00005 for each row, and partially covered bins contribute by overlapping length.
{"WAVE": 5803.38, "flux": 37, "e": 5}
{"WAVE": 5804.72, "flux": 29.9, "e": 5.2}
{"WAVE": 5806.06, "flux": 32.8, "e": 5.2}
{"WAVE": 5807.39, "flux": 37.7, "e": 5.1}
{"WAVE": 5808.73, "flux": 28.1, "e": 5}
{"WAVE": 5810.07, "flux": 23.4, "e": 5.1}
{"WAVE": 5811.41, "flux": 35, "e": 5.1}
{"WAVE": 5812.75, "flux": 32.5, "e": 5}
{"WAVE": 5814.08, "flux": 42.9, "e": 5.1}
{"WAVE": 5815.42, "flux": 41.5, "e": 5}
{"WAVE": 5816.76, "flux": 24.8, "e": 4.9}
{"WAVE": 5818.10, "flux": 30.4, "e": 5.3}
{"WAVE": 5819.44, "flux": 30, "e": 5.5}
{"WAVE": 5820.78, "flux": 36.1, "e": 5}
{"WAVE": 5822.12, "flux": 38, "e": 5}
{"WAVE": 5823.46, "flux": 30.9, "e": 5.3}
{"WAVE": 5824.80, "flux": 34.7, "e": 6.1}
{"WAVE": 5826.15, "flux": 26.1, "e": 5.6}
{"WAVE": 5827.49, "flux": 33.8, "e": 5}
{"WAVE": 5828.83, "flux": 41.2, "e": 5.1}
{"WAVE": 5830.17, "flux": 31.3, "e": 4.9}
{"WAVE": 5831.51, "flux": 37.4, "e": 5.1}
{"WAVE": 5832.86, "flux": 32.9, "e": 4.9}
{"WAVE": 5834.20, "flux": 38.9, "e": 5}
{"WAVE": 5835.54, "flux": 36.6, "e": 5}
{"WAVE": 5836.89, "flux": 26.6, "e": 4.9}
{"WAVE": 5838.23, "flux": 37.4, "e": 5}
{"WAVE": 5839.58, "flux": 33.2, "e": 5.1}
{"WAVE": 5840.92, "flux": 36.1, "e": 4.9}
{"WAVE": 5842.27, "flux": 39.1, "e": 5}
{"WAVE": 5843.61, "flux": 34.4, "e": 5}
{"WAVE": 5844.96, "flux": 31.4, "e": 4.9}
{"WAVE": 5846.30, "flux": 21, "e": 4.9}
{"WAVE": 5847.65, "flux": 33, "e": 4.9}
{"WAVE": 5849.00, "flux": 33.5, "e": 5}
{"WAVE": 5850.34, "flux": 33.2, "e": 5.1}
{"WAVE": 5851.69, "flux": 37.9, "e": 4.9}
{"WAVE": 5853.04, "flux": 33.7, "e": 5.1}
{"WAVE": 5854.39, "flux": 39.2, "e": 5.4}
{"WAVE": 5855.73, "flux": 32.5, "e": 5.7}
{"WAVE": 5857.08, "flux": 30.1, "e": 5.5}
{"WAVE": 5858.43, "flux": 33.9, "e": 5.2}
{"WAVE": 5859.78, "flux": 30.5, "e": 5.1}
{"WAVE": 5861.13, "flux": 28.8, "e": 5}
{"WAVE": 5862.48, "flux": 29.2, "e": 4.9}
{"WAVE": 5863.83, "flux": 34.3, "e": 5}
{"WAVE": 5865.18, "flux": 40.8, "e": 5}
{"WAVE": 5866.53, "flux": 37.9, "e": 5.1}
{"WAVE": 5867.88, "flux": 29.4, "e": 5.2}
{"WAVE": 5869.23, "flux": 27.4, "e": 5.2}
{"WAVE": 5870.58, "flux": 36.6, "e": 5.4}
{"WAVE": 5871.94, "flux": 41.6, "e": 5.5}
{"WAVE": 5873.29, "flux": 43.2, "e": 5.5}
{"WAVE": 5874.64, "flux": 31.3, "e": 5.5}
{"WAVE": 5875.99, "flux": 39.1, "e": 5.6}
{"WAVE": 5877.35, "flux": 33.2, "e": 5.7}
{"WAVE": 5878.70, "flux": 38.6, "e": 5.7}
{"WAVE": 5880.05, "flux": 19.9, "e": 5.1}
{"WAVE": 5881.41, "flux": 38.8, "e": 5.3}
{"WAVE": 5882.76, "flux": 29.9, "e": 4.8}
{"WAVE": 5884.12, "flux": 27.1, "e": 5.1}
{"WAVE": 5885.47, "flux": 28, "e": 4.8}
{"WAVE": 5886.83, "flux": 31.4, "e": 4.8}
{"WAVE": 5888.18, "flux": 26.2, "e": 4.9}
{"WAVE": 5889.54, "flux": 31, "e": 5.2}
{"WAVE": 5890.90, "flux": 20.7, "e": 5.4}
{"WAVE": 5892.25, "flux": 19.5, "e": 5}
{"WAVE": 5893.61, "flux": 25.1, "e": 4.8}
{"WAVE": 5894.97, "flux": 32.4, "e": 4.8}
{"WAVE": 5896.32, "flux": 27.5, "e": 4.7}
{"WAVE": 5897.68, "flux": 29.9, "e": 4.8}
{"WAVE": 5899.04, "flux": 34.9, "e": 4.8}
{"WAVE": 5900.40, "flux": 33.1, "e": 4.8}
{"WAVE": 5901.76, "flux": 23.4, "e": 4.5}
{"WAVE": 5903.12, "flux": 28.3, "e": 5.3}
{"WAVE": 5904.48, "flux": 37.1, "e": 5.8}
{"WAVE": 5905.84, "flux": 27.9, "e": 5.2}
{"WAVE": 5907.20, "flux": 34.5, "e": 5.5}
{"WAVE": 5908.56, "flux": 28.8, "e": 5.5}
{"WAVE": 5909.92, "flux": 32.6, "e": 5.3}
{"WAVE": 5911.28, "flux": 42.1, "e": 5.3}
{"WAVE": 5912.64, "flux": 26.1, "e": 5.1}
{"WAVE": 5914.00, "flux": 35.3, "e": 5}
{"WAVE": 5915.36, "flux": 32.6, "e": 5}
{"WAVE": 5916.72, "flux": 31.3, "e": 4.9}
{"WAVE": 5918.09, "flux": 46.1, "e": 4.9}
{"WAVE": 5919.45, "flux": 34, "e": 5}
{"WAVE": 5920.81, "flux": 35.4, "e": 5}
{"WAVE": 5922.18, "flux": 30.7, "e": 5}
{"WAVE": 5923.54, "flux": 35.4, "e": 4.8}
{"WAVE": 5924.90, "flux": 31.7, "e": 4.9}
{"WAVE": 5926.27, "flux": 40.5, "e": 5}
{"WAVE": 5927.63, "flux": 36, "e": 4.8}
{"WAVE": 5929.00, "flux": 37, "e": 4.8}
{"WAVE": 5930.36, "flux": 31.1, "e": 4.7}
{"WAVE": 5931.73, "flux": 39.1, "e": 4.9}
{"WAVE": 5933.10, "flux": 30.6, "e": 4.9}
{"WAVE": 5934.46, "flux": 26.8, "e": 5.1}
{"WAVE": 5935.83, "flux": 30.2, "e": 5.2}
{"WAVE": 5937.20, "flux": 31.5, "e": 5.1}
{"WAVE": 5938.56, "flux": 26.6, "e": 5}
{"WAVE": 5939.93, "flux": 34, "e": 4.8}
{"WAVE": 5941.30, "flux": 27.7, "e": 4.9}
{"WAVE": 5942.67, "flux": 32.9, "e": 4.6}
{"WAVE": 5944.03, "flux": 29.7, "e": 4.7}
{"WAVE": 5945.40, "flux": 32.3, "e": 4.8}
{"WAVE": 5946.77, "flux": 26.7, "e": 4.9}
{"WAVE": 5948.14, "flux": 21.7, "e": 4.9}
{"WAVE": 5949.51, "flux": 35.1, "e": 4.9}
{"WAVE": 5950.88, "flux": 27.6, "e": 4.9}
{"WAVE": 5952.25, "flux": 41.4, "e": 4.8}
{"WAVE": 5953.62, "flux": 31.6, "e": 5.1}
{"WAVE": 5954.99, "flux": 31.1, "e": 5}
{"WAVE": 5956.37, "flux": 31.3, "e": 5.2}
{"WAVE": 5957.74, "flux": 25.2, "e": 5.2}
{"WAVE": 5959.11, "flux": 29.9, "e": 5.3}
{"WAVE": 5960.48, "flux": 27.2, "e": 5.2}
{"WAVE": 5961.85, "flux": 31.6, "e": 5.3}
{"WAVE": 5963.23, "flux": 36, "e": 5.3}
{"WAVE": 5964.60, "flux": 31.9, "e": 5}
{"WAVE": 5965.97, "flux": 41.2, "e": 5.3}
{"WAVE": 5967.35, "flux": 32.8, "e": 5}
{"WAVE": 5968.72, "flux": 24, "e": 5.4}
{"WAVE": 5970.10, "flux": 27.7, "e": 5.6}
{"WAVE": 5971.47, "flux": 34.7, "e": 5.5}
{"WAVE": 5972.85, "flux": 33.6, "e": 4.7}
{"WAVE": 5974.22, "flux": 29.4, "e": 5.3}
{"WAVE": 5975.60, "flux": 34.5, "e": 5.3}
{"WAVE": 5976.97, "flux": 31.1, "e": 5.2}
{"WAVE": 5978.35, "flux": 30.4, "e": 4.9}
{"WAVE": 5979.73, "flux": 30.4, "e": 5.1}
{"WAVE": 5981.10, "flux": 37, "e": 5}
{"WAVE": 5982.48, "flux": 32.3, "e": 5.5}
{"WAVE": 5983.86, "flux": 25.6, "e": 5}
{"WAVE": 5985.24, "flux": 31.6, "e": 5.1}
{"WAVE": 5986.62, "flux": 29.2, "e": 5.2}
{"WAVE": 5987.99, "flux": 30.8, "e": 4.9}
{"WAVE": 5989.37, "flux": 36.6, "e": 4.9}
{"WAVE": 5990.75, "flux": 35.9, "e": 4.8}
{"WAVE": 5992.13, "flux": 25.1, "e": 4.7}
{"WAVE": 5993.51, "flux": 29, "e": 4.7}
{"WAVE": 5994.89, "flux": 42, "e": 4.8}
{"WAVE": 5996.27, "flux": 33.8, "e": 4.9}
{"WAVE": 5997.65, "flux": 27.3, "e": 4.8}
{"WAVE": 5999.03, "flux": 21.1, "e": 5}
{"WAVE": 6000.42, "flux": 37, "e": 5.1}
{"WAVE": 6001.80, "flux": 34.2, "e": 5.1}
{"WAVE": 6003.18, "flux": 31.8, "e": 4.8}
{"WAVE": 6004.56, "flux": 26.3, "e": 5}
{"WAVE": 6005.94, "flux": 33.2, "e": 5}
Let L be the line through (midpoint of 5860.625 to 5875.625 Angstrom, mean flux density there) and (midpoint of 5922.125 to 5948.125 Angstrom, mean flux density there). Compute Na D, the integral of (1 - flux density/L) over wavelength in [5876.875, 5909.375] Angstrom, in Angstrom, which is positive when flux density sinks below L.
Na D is 4.1 Angstrom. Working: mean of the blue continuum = 34.8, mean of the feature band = 29.5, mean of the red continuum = 31.9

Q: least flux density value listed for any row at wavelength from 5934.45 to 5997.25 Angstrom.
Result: 21.7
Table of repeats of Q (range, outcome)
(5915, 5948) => 26.6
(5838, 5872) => 21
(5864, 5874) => 27.4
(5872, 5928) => 19.5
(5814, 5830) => 24.8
